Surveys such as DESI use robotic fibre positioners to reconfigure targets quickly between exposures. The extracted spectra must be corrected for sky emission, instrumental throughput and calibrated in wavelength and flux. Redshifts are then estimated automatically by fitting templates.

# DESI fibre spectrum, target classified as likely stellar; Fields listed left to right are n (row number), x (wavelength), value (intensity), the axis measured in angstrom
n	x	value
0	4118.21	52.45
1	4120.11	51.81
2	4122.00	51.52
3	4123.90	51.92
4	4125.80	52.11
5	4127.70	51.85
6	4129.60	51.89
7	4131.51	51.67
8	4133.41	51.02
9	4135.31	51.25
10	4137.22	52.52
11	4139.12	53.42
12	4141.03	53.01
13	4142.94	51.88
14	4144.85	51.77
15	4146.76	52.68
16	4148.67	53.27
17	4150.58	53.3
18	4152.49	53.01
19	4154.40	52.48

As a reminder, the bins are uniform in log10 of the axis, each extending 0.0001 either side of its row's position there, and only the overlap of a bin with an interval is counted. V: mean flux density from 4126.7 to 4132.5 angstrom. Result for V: 51.8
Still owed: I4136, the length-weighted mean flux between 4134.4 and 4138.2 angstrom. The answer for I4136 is 51.9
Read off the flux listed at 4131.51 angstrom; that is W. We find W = 51.67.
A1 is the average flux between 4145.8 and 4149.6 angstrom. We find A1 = 53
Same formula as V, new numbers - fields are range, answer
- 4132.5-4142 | 52.2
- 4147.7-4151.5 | 53.3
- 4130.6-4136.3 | 51.3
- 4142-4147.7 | 52.1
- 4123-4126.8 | 52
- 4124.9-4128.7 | 52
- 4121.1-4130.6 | 51.8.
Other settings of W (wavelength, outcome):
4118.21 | 52.45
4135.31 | 51.25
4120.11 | 51.81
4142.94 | 51.88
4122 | 51.52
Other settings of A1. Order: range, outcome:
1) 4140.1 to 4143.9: 52.4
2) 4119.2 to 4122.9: 51.8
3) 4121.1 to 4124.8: 51.7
